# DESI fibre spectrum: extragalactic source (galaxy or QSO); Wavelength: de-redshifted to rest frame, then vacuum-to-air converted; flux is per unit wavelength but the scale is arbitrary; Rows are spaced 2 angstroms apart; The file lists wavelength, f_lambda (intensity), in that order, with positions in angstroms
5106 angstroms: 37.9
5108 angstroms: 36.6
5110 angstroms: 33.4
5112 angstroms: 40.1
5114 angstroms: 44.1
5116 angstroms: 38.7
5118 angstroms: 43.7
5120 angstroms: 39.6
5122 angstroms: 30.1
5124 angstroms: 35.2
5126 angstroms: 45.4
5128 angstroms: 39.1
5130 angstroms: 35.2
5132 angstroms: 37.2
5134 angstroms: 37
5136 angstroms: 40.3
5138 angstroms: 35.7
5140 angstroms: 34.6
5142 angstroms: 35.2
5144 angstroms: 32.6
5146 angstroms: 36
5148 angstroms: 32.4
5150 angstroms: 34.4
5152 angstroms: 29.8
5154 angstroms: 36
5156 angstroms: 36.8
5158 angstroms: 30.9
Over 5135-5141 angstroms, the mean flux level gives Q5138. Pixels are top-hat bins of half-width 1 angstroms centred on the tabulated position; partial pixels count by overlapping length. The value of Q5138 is 36.9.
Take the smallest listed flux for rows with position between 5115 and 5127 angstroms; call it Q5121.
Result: 30.1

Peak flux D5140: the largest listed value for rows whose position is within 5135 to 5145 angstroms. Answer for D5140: 40.3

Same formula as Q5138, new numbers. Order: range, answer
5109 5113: 36.8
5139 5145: 34.1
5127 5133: 37.2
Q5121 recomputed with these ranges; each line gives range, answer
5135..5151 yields 32.4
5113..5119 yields 38.7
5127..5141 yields 34.6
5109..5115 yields 33.4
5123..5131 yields 35.2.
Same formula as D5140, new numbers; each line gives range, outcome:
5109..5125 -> 44.1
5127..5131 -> 39.1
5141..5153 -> 36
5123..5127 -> 45.4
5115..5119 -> 43.7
